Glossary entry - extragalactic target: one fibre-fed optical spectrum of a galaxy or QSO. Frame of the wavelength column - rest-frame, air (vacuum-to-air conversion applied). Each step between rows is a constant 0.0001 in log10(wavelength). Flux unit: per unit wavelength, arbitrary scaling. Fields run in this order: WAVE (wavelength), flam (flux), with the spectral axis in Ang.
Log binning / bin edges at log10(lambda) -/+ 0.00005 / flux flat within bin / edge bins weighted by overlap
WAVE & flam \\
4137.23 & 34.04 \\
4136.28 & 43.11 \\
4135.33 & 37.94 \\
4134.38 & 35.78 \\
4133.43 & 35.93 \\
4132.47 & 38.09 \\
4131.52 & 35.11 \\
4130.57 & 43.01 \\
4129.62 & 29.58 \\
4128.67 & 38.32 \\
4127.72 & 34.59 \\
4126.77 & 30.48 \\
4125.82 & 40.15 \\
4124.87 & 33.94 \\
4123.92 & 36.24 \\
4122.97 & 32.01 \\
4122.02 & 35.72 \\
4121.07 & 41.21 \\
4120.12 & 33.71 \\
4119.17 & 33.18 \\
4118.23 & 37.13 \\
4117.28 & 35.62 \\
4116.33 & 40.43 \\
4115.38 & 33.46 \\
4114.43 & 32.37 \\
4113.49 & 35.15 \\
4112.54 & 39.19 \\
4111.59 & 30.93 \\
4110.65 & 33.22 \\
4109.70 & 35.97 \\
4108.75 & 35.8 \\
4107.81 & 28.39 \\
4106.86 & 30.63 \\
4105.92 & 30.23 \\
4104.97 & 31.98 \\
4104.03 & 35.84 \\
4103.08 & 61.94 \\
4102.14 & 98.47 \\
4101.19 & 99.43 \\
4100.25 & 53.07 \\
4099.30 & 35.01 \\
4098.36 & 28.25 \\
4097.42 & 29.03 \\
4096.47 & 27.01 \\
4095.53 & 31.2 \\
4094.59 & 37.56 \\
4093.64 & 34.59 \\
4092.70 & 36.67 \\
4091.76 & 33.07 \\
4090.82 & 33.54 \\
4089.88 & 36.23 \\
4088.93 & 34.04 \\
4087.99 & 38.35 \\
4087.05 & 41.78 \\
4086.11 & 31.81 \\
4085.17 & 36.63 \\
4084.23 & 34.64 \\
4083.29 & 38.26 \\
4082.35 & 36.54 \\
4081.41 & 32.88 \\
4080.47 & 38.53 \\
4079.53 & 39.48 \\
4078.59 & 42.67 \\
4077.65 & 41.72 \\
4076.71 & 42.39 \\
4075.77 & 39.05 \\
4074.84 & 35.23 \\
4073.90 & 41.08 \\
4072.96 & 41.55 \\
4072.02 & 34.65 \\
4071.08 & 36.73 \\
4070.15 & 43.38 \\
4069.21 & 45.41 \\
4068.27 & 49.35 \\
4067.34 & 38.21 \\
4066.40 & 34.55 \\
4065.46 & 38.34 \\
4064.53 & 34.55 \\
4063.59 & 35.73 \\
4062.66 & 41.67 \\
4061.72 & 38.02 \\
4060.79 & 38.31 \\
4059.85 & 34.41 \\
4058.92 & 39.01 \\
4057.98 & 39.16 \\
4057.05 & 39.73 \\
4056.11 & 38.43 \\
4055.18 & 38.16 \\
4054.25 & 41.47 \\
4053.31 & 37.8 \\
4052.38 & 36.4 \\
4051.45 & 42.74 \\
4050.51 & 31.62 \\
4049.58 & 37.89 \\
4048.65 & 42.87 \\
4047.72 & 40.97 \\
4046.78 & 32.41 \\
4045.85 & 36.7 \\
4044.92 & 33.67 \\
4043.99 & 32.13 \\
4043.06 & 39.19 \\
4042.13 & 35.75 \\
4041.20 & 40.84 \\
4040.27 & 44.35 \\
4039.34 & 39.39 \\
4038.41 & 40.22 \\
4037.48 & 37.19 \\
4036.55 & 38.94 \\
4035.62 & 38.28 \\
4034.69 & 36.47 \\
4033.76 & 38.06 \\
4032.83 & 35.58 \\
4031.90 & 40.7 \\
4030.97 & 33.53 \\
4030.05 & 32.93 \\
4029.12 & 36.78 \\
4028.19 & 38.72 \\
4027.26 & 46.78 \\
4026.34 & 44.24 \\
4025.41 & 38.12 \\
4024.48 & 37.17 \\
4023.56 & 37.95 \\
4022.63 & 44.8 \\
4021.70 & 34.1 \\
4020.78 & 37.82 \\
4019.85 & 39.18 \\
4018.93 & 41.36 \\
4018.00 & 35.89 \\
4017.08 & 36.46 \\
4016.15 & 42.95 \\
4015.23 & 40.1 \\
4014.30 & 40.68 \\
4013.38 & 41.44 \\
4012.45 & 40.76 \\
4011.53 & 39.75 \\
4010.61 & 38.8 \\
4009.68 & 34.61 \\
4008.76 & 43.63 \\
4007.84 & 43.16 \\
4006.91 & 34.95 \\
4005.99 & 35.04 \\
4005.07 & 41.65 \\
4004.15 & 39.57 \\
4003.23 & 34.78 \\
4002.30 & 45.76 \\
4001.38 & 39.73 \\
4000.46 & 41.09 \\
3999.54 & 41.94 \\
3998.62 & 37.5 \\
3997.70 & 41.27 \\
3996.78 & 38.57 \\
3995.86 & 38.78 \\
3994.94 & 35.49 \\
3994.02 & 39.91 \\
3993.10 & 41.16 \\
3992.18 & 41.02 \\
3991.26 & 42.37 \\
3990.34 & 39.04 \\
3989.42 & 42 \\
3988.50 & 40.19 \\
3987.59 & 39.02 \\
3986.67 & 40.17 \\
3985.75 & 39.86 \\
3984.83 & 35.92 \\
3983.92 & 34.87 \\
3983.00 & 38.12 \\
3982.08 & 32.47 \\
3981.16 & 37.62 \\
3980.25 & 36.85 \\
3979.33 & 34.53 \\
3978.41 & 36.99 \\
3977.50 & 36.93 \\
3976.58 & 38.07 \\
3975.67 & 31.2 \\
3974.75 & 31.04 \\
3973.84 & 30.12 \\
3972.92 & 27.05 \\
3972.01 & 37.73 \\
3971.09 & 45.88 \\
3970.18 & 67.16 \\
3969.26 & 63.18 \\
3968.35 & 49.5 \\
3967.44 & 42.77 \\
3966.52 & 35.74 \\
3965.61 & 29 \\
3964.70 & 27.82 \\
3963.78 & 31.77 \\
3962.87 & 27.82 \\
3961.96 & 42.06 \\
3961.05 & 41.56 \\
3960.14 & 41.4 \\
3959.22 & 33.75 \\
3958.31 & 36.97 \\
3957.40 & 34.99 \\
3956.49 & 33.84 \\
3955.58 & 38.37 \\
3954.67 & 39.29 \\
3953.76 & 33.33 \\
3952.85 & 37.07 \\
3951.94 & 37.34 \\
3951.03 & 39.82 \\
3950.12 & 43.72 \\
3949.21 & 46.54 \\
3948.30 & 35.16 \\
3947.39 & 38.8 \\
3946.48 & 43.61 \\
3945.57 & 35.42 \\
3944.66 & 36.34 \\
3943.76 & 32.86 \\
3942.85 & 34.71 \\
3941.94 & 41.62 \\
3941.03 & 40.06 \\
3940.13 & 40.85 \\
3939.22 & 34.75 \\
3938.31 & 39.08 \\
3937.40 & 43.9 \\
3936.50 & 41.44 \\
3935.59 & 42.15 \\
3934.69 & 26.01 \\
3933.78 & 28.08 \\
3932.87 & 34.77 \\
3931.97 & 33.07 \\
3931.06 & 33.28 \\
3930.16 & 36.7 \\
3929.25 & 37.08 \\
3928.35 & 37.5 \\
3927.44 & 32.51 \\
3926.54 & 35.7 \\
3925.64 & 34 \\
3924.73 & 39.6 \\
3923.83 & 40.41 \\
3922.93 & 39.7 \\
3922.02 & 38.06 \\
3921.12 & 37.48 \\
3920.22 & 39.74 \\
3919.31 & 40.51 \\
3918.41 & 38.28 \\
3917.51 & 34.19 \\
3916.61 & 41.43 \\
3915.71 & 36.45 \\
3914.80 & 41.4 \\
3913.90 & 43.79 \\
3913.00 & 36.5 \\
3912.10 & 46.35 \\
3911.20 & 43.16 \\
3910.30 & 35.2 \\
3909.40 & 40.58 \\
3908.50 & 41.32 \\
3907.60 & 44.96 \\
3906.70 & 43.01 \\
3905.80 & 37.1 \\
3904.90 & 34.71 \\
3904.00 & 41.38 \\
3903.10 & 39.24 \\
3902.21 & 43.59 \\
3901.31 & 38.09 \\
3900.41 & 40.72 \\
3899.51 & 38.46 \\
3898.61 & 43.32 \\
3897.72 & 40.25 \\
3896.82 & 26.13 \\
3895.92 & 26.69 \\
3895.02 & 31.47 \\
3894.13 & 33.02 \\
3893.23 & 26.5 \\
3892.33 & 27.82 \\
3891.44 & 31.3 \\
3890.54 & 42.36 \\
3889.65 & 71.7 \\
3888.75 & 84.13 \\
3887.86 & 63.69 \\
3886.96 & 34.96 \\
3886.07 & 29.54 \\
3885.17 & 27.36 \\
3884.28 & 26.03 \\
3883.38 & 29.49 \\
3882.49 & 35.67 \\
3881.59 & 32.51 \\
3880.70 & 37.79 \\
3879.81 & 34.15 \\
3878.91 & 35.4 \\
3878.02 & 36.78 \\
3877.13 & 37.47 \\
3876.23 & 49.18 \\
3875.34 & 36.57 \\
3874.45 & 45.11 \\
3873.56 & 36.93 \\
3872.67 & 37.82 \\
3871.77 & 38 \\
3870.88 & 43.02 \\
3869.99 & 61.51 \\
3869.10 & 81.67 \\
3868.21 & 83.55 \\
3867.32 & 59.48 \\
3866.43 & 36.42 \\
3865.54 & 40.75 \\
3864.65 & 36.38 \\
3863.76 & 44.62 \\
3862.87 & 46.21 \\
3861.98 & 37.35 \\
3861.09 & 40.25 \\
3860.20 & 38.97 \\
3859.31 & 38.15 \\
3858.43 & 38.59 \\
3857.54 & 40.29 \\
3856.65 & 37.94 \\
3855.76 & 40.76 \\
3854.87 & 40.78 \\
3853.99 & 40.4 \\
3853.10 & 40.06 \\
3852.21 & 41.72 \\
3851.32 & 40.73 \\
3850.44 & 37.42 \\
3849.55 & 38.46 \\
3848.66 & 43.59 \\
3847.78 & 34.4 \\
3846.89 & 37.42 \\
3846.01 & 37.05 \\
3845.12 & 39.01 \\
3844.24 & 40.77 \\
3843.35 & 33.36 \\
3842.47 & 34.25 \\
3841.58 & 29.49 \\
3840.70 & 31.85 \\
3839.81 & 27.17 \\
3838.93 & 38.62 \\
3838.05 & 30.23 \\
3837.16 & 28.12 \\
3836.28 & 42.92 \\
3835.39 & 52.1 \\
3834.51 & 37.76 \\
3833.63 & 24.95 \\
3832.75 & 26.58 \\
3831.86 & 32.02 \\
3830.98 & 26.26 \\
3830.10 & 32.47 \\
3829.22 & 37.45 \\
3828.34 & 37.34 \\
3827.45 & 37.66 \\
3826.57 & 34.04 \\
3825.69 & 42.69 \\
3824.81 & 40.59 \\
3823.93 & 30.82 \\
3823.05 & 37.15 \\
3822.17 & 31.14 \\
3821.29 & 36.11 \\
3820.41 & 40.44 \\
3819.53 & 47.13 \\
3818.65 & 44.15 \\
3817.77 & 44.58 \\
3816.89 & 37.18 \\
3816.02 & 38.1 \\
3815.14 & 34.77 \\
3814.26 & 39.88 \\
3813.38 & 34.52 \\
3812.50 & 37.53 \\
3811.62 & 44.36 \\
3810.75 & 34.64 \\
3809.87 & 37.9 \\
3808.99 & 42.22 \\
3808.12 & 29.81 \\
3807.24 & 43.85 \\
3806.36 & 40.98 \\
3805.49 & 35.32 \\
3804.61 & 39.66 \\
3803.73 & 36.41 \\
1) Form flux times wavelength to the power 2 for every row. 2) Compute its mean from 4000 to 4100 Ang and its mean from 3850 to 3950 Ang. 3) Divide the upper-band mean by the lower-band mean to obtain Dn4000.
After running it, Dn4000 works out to 1.03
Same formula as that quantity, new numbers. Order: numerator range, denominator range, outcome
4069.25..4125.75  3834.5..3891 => 1.05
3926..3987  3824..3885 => 1.01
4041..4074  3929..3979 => 1.07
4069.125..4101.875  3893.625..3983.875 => 1.11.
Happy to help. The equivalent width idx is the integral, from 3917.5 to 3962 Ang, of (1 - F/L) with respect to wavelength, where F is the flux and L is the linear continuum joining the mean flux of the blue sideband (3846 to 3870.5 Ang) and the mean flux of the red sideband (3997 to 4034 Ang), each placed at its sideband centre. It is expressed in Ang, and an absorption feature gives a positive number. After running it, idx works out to 4.4 Ang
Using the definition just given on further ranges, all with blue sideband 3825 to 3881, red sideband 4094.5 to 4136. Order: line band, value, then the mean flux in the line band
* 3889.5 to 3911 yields 0.9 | 37.9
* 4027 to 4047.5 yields 0.7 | 37.6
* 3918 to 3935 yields 1.5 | 36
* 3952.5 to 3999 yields 1.1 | 38.2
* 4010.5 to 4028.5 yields -0.4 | 39.9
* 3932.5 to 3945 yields 0.8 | 36.9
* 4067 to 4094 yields 0.3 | 38.2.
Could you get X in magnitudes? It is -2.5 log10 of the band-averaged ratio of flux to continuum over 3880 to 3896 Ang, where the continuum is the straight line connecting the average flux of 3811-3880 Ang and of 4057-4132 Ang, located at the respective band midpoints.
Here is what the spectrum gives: 0.02 mag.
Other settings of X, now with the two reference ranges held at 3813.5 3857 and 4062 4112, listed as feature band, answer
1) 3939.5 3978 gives -0.01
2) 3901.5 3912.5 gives -0.09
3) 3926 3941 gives 0.05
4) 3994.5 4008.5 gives -0.02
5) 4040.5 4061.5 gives 0.04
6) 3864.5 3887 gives -0.13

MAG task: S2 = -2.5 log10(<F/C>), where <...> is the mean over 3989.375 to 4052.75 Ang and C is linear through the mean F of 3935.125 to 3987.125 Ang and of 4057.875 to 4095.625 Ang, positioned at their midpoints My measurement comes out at -0.02 mag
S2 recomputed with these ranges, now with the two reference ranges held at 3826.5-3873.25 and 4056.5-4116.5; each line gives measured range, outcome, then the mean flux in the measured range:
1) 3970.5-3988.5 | 0.09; 36.4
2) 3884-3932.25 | 0.02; 39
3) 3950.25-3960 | 0.07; 36.9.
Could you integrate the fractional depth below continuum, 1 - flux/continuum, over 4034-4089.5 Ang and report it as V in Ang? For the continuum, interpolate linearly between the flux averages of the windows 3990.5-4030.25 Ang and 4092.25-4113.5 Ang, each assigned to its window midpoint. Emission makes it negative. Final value 2.8 Ang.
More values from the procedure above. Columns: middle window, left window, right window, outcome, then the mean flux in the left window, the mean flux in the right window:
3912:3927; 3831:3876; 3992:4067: 0.33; 40.4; 38.6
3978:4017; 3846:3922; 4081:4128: 0.20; 40.8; 38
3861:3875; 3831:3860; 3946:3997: -4.24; 36.7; 38.5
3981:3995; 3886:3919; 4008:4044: 0.22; 40.5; 39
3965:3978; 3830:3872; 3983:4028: -0.16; 40.2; 39.6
